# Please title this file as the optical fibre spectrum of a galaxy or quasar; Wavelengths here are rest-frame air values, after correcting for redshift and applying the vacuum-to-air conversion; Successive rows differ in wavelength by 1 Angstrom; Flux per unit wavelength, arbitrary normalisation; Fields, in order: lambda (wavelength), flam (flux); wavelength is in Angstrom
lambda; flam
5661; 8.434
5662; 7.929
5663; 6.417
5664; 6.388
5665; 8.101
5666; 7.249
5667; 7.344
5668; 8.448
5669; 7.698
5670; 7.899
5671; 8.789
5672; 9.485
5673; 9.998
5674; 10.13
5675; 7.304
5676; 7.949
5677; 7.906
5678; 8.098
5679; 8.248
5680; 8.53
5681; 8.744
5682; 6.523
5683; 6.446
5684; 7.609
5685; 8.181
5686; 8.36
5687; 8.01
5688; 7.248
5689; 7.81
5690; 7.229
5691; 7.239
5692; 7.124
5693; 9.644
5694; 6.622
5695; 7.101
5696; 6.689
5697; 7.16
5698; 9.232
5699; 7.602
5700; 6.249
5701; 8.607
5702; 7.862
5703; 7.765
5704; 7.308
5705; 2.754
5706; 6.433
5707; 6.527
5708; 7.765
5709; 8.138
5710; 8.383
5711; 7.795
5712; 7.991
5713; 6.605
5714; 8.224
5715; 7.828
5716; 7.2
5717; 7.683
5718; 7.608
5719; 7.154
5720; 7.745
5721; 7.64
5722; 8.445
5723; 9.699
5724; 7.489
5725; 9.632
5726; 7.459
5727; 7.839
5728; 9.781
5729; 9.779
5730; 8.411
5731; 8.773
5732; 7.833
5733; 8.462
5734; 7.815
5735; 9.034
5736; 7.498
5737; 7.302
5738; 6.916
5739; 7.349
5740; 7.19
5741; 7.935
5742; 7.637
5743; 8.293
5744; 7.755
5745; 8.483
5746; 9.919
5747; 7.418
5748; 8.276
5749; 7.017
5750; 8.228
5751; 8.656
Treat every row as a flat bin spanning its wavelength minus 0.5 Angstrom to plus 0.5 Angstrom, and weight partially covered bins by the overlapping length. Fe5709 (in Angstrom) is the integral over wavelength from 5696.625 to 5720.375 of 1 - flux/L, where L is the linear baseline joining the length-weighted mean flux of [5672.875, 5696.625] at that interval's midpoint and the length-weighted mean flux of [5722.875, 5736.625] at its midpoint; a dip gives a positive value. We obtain 2.3 Angstrom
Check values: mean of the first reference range 7.83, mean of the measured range 7.4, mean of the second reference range 8.49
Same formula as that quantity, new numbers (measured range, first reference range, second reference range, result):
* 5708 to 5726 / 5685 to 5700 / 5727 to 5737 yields 0.5 Angstrom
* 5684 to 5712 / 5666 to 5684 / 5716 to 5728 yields 2.3 Angstrom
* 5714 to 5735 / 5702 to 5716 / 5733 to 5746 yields -1.9 Angstrom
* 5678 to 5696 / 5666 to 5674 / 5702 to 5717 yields 0.7 Angstrom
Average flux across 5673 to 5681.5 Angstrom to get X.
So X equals 8.46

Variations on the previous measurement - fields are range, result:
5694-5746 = 7.77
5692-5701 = 7.57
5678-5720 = 7.5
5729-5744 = 7.95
